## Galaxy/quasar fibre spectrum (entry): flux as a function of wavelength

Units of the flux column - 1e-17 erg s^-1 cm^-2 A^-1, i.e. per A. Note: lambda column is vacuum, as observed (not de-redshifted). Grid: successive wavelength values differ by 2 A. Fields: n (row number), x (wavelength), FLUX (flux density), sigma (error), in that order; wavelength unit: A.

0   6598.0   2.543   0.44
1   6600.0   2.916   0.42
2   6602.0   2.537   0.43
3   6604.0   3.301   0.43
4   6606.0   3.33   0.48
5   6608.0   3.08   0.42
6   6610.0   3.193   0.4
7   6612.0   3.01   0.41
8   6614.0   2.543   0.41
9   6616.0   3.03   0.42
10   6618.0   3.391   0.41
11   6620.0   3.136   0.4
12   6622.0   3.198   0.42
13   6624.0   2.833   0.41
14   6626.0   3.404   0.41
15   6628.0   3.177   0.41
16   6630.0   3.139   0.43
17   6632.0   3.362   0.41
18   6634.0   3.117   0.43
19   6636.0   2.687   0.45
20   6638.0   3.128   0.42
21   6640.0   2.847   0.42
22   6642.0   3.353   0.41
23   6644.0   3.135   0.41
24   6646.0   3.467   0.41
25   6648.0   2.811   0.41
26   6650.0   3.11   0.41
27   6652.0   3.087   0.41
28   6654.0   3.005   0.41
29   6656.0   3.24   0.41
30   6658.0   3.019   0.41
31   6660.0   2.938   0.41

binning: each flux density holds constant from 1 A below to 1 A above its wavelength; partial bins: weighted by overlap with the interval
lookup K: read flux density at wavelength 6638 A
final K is 3.128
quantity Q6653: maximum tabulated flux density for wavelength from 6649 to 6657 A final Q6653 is 3.24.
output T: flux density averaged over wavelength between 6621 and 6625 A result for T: 3.02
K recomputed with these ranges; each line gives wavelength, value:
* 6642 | 3.353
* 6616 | 3.03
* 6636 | 2.687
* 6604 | 3.301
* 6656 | 3.24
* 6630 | 3.139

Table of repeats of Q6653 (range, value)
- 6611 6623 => 3.391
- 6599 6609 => 3.33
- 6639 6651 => 3.467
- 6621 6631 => 3.404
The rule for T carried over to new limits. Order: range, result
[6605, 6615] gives 3.03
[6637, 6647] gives 3.19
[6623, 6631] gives 3.14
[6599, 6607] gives 3.02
